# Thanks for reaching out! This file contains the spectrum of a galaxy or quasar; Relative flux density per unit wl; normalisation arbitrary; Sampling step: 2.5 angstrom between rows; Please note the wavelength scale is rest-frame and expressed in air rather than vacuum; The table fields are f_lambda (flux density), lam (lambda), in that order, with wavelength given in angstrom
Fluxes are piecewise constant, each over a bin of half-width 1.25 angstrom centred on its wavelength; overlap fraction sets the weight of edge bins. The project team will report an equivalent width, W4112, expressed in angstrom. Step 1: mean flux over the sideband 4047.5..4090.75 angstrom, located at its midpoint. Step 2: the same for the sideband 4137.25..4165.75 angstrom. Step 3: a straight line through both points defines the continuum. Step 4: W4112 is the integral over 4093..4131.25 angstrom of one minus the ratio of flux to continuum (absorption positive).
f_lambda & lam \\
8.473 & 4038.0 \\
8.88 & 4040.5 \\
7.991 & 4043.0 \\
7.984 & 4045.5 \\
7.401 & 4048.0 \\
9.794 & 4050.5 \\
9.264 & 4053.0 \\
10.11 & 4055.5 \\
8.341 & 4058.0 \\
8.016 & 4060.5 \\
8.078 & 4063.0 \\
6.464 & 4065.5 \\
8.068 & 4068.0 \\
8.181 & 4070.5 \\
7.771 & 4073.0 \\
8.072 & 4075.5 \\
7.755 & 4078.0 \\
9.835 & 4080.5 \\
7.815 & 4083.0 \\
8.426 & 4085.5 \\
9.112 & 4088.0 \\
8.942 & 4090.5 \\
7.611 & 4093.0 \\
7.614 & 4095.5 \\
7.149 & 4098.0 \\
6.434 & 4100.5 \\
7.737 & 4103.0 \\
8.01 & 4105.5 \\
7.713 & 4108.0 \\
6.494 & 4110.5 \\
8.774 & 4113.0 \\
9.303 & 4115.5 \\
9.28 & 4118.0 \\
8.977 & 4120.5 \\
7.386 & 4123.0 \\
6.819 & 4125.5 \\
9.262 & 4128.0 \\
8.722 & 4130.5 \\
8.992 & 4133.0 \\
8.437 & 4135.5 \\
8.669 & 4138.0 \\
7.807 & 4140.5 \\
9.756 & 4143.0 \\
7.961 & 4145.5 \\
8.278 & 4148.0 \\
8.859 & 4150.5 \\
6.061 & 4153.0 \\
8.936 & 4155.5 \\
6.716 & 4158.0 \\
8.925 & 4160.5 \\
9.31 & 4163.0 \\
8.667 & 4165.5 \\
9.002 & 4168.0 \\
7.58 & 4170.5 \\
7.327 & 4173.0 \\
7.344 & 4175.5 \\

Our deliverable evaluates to 1.9 angstrom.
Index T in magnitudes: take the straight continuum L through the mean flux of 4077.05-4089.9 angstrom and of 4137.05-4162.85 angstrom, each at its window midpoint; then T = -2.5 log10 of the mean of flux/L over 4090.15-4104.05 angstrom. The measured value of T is 0.14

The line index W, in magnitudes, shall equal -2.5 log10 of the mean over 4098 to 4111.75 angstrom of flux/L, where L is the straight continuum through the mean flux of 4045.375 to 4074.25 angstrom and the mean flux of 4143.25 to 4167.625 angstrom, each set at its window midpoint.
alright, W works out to 0.14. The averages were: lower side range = 8.3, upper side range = 8.28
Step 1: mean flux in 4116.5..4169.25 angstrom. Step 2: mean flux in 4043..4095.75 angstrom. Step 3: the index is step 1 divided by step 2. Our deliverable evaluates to 1.0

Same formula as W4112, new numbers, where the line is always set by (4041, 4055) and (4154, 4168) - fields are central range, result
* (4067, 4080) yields 0.8 angstrom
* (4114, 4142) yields 0.0 angstrom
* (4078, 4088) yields -0.1 angstrom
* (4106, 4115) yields 0.8 angstrom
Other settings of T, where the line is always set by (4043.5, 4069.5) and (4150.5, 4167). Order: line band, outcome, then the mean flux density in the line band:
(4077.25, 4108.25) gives 0.03 mag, 8.03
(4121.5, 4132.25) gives 0.01 mag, 8.11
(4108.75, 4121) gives -0.03 mag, 8.51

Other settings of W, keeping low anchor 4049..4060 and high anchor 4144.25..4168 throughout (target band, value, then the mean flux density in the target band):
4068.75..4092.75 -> 0.07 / 8.39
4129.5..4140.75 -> -0.02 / 8.58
